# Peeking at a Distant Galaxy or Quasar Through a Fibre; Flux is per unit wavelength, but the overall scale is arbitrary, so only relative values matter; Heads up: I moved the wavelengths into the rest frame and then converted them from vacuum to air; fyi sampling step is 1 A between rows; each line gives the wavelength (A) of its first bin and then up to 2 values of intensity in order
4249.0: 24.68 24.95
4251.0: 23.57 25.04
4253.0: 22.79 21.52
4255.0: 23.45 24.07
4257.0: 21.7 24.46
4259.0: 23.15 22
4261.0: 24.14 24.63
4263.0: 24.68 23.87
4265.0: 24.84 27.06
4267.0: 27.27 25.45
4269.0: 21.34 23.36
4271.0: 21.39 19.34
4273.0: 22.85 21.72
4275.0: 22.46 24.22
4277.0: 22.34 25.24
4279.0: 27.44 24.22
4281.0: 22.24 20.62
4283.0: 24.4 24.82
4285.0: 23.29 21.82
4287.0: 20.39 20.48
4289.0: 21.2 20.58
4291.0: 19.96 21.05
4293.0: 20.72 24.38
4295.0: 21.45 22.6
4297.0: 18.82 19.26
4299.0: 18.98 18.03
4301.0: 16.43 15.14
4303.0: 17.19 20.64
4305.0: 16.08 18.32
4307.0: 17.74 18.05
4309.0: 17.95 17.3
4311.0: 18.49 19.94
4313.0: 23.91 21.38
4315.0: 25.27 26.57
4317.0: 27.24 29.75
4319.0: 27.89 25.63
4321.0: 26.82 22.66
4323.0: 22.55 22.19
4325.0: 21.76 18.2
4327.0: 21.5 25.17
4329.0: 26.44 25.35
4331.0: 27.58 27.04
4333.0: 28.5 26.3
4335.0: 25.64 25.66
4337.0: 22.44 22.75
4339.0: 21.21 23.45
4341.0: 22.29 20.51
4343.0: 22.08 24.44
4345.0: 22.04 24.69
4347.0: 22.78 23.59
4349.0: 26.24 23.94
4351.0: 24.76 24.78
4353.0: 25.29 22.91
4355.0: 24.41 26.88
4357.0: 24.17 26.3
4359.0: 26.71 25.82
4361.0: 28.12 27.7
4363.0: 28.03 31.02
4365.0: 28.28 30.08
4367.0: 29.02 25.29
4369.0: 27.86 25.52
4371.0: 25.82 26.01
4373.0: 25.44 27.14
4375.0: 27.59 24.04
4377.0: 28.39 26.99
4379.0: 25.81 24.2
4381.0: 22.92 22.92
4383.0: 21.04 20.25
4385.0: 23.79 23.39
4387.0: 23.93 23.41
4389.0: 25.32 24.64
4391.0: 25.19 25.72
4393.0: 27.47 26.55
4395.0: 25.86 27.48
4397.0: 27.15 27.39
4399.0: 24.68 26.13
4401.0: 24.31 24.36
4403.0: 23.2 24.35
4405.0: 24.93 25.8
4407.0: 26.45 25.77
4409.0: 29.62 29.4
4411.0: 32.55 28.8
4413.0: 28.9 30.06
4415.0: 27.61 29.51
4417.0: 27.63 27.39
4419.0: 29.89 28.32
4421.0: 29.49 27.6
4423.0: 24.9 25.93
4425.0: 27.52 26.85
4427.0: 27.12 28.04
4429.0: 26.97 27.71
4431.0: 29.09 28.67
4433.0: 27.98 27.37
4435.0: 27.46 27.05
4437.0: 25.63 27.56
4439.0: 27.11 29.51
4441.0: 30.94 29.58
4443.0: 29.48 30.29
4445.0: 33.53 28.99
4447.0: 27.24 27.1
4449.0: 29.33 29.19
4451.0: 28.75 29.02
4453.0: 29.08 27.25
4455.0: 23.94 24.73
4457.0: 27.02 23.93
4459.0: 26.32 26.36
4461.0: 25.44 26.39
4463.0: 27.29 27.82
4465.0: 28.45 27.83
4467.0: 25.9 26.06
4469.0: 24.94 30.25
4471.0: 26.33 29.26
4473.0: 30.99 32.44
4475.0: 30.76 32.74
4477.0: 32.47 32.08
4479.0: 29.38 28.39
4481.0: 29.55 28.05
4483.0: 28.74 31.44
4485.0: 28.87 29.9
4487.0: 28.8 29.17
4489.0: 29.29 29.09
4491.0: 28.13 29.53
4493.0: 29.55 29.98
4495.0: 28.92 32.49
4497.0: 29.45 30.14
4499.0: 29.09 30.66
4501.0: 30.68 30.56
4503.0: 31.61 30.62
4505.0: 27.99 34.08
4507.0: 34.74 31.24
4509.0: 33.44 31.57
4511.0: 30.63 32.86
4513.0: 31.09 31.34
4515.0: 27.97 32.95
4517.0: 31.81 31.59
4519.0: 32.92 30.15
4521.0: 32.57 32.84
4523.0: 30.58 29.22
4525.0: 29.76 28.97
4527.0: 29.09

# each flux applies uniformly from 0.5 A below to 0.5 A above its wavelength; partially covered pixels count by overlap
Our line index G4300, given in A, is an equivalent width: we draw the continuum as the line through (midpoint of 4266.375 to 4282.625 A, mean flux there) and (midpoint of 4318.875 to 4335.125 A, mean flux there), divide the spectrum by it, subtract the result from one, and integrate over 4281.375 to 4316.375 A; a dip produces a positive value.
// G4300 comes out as 5.2 A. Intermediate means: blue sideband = 23.3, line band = 20.4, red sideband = 24.7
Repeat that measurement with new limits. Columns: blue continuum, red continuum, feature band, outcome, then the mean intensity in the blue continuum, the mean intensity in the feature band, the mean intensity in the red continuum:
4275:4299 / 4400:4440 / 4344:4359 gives 0.1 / 22.2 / 24.6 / 27.4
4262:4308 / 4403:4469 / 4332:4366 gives -1.2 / 21.7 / 25.1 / 27.7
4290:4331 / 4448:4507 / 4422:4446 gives -1.0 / 21.5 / 28.1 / 28.9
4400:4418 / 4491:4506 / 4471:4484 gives -0.4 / 27.2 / 30.3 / 30.2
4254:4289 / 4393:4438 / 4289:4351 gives 5.9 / 23.3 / 22.3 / 27.3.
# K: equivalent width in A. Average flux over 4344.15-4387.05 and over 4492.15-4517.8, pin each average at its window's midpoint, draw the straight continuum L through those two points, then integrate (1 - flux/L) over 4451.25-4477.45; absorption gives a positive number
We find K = 1.43 A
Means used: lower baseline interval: 25.5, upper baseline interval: 31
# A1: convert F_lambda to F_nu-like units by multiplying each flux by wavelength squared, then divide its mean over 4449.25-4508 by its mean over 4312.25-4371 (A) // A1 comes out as 1.23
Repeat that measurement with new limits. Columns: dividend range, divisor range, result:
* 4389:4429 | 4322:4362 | 1.15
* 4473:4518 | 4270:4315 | 1.61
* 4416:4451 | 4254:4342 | 1.33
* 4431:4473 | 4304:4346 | 1.28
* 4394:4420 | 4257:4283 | 1.23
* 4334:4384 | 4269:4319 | 1.21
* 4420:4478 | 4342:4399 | 1.14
